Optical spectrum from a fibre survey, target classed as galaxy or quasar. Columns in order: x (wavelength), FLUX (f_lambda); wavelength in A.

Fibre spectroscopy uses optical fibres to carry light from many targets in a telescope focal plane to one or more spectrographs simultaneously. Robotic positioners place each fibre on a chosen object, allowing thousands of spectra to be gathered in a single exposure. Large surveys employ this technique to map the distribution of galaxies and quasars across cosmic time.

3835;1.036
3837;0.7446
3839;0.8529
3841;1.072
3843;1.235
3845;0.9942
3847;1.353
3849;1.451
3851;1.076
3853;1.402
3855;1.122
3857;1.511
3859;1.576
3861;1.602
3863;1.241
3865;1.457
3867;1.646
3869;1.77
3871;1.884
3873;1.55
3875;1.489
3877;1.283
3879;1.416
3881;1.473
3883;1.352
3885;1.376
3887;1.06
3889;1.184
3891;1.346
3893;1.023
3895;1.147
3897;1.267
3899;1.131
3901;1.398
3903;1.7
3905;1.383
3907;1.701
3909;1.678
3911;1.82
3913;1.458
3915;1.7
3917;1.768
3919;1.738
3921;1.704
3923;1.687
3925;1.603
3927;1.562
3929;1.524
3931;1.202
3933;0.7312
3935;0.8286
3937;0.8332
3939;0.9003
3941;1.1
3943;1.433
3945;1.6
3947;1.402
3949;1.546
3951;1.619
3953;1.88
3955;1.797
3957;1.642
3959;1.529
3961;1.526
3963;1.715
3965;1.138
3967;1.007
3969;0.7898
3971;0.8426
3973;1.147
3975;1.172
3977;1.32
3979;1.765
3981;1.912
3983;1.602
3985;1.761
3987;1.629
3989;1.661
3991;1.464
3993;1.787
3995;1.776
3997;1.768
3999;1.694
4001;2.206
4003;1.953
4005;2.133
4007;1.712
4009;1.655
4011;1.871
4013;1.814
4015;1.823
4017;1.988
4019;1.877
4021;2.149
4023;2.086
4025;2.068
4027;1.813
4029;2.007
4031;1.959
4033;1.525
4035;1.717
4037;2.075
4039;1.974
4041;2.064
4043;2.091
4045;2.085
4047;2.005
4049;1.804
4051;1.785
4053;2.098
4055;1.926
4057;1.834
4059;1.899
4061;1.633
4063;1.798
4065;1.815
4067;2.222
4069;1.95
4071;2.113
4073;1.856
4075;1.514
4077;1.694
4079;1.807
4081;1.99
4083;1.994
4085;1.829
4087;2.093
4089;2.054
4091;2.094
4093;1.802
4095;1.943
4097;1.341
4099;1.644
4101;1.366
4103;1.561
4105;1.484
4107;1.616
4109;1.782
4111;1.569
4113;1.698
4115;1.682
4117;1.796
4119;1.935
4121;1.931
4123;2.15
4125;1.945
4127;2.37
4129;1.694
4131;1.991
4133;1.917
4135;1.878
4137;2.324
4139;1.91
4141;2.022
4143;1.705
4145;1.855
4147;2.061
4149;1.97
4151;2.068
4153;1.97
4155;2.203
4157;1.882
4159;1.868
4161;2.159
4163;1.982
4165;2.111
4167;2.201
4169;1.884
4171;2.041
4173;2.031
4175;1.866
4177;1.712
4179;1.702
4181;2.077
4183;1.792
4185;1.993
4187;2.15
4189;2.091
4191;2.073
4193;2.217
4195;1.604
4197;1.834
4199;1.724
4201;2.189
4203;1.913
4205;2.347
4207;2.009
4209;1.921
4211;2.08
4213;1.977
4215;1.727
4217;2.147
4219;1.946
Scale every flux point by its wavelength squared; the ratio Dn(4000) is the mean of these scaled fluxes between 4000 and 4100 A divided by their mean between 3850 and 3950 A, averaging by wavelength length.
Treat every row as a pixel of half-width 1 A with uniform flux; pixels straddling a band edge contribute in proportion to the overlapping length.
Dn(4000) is 1.46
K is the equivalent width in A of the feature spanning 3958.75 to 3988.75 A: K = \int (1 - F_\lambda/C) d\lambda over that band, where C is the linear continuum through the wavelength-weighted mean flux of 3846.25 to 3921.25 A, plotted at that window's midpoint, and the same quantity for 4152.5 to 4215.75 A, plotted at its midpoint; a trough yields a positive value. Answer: 4.1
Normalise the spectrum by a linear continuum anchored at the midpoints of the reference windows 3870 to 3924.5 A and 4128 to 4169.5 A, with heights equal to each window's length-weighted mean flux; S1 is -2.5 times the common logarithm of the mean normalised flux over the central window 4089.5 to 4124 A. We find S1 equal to 0.10 mag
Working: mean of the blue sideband 1.47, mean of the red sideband 1.98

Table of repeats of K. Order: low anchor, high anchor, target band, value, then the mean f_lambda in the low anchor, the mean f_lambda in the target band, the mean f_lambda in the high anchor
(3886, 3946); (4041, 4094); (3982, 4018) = -2.5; 1.37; 1.79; 1.92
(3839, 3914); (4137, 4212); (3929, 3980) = 8.0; 1.39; 1.3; 1.98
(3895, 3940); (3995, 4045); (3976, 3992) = 0.9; 1.42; 1.64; 1.92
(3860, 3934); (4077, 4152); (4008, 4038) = -3.6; 1.46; 1.9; 1.86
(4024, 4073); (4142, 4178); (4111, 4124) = 0.8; 1.93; 1.84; 1.98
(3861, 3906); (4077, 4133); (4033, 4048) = -2.4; 1.39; 1.97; 1.82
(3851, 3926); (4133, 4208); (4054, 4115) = 1.0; 1.47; 1.8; 1.98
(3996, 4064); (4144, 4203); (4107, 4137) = 1.0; 1.91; 1.89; 1.98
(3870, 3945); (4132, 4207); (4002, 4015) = -1.9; 1.39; 1.85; 1.98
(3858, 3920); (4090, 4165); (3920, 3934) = 0.9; 1.47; 1.43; 1.87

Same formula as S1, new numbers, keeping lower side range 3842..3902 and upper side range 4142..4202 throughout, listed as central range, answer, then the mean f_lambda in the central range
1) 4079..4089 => -0.10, 1.97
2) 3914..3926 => -0.17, 1.7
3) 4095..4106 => 0.20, 1.52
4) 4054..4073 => -0.09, 1.91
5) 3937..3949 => 0.18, 1.27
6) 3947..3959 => -0.09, 1.66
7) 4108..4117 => 0.09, 1.7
